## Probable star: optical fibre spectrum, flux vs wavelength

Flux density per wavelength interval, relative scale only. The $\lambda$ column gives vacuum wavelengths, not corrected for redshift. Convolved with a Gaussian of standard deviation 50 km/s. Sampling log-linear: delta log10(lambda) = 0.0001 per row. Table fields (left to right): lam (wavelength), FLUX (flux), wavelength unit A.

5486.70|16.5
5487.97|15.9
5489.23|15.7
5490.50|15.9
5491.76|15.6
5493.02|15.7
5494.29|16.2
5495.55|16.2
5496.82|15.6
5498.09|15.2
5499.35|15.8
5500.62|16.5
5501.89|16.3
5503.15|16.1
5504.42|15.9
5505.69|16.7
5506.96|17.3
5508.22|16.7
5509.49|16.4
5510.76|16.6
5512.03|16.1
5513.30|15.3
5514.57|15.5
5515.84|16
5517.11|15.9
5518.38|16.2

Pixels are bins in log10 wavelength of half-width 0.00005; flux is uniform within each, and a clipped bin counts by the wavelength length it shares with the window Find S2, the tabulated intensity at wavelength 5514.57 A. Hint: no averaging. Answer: 15.5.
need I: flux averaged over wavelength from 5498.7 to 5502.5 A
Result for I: 16.2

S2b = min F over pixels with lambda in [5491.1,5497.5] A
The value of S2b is 15.6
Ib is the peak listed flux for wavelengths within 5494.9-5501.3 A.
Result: 16.5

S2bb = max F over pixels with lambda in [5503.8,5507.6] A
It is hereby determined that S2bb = 17.3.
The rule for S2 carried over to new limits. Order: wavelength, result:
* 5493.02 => 15.7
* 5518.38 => 16.2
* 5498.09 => 15.2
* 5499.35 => 15.8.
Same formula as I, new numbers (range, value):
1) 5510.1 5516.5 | 15.9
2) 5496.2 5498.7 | 15.4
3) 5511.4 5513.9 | 15.7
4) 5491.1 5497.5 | 15.9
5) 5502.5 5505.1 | 16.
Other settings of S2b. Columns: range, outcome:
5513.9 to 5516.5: 15.5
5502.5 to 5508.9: 15.9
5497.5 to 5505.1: 15.2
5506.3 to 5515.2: 15.3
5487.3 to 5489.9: 15.7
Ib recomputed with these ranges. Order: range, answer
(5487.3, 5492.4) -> 15.9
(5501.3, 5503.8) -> 16.3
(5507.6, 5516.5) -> 16.7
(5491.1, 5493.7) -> 15.7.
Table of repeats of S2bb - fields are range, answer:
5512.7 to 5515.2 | 15.5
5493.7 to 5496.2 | 16.2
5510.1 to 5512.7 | 16.6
